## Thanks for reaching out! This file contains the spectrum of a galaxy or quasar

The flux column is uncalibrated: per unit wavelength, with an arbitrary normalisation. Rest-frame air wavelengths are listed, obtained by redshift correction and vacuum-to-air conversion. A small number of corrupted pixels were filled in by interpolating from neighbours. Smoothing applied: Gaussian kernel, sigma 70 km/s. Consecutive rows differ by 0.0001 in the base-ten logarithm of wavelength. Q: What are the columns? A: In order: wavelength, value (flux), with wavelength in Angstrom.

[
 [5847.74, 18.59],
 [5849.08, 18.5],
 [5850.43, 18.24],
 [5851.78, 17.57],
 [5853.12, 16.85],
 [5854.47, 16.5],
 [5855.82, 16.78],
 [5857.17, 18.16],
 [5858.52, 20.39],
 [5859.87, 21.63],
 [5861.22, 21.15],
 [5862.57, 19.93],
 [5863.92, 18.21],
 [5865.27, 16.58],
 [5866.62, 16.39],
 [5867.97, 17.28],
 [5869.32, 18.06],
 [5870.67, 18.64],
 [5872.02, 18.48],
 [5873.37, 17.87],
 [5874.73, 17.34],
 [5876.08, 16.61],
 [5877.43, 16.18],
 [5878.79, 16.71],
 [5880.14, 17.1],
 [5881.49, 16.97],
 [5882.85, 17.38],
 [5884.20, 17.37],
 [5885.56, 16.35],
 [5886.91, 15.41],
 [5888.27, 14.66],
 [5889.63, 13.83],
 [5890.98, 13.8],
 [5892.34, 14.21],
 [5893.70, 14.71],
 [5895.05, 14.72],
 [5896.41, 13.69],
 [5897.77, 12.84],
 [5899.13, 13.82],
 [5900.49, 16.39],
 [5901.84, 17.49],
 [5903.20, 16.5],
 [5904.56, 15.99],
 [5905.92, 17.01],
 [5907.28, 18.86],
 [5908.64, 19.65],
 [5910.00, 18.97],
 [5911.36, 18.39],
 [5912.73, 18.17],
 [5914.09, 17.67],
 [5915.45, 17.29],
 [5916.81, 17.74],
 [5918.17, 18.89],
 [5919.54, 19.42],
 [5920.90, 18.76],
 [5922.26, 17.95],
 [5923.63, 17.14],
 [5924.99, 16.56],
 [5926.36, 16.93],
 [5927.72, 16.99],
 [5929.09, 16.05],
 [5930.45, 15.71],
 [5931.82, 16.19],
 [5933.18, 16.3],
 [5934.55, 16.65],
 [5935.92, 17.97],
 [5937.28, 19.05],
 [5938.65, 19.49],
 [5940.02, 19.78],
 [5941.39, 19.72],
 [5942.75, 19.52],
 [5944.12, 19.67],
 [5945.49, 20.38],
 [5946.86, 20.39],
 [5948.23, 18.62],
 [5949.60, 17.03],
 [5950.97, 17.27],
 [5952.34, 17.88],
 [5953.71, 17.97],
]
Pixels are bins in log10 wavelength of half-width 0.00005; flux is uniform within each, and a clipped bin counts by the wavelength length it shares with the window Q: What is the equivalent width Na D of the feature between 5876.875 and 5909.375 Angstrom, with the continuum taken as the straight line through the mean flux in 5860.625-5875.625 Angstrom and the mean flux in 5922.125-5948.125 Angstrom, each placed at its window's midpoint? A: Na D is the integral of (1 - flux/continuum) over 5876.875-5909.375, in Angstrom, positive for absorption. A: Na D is 3.9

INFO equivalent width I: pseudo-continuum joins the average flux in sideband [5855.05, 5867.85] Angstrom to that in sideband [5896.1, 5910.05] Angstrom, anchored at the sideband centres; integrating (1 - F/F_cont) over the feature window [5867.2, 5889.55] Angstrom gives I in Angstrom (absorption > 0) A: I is 1.1 Angstrom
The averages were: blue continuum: 18.7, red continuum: 16.4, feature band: 16.9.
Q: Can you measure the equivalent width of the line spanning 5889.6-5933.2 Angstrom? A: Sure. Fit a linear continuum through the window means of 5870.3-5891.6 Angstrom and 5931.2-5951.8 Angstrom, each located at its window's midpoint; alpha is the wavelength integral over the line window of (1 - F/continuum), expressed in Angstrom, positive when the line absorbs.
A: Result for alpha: 2.2 Angstrom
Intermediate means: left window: 16.5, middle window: 16.7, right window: 18.5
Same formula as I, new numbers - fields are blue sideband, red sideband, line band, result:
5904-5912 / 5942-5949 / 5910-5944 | 1.9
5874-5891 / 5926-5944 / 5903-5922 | -1.1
